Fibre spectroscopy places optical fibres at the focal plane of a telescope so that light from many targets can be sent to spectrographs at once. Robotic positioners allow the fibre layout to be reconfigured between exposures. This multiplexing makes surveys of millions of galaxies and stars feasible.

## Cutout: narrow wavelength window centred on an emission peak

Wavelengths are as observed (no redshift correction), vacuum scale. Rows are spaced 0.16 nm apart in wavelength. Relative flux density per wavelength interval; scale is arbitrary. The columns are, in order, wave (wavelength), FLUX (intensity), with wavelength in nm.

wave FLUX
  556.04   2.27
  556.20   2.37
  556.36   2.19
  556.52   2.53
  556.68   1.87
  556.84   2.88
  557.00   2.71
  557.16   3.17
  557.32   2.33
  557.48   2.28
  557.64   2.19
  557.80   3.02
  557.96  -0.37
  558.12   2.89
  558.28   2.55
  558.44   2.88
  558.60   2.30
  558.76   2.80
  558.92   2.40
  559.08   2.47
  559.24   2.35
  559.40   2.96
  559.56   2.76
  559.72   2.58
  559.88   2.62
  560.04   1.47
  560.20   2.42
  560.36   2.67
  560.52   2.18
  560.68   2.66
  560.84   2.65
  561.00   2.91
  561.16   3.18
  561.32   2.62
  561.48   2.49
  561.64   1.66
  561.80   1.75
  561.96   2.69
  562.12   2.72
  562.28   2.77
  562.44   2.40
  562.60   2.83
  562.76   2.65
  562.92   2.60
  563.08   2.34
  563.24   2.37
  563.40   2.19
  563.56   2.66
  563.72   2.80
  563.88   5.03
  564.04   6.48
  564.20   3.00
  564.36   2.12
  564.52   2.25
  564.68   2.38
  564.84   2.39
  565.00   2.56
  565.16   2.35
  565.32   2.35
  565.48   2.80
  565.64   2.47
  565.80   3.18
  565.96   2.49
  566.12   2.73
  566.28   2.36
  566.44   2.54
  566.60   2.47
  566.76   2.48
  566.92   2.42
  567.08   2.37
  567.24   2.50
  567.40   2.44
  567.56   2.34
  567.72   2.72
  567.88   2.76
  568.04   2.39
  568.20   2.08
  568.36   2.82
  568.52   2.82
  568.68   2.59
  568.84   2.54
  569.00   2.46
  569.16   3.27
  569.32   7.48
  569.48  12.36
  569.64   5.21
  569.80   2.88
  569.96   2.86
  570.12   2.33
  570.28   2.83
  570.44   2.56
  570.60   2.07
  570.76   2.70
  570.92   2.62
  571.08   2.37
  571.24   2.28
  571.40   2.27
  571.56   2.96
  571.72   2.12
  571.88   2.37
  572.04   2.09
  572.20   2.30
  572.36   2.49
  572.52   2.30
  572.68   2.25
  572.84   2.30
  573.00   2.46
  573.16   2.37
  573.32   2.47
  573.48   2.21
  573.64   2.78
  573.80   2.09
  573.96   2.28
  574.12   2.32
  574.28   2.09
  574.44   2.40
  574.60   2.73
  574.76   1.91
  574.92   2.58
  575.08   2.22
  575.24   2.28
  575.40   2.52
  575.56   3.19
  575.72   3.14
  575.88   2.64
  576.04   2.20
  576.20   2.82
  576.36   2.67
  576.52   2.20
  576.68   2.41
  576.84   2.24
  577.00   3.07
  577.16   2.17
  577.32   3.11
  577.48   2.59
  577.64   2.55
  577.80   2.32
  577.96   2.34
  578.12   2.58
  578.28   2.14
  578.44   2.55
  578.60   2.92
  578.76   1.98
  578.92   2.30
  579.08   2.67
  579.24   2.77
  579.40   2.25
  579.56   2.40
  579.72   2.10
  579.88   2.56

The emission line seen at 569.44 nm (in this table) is [O III]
